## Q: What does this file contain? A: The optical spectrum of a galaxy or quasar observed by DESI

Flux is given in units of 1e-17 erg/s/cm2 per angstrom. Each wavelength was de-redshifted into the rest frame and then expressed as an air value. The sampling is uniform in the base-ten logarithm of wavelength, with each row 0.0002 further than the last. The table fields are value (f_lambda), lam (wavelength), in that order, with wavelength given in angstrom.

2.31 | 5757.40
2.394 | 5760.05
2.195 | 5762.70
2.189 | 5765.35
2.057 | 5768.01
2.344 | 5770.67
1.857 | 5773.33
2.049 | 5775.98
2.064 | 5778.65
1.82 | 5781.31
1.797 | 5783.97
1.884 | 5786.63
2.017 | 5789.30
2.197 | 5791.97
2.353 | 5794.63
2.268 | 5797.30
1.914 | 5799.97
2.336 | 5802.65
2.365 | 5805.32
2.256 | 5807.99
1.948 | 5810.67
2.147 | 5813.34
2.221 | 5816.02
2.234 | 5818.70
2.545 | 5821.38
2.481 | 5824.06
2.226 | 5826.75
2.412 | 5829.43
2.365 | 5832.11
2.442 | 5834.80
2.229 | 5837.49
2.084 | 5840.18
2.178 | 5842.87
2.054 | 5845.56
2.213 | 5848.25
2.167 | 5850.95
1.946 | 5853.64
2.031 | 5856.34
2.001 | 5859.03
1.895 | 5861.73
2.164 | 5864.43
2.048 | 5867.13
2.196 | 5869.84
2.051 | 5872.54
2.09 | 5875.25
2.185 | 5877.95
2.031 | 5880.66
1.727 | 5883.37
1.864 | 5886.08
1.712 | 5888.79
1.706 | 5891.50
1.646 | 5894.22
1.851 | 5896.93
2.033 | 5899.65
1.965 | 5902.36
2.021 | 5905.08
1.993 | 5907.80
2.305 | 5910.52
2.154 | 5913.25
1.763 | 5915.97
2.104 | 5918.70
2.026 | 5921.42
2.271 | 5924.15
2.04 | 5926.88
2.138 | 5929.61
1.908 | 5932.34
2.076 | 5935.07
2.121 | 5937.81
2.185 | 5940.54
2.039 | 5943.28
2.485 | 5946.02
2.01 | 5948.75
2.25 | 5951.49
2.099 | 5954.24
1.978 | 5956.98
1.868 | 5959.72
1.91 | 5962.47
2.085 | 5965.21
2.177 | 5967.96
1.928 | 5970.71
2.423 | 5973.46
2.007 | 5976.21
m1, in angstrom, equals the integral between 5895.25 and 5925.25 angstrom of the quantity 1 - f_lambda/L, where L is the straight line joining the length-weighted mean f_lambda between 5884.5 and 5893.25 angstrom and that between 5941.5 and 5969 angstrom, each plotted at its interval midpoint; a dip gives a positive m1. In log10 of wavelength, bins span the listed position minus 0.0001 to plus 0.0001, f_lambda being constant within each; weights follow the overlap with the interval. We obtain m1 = -2.82 angstrom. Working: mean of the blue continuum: 1.75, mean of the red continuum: 2.09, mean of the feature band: 2.04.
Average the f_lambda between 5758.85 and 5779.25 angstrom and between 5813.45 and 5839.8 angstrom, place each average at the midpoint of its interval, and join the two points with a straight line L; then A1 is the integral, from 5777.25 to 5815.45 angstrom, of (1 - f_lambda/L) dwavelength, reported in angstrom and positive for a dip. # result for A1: 2.3 angstrom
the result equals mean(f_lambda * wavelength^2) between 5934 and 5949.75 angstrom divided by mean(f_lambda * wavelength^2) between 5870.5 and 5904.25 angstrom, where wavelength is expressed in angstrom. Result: 1.1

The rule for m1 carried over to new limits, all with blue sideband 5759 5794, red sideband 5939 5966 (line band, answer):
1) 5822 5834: -1.8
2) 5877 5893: 1.7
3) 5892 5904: 1.3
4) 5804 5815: -0.6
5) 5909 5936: 0.1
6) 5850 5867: 0.4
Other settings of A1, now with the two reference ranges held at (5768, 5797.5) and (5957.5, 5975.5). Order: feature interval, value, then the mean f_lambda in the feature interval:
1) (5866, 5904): 2.2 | 1.94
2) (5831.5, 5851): -1.5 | 2.21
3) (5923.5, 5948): -0.9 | 2.13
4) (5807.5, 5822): -1.1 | 2.21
